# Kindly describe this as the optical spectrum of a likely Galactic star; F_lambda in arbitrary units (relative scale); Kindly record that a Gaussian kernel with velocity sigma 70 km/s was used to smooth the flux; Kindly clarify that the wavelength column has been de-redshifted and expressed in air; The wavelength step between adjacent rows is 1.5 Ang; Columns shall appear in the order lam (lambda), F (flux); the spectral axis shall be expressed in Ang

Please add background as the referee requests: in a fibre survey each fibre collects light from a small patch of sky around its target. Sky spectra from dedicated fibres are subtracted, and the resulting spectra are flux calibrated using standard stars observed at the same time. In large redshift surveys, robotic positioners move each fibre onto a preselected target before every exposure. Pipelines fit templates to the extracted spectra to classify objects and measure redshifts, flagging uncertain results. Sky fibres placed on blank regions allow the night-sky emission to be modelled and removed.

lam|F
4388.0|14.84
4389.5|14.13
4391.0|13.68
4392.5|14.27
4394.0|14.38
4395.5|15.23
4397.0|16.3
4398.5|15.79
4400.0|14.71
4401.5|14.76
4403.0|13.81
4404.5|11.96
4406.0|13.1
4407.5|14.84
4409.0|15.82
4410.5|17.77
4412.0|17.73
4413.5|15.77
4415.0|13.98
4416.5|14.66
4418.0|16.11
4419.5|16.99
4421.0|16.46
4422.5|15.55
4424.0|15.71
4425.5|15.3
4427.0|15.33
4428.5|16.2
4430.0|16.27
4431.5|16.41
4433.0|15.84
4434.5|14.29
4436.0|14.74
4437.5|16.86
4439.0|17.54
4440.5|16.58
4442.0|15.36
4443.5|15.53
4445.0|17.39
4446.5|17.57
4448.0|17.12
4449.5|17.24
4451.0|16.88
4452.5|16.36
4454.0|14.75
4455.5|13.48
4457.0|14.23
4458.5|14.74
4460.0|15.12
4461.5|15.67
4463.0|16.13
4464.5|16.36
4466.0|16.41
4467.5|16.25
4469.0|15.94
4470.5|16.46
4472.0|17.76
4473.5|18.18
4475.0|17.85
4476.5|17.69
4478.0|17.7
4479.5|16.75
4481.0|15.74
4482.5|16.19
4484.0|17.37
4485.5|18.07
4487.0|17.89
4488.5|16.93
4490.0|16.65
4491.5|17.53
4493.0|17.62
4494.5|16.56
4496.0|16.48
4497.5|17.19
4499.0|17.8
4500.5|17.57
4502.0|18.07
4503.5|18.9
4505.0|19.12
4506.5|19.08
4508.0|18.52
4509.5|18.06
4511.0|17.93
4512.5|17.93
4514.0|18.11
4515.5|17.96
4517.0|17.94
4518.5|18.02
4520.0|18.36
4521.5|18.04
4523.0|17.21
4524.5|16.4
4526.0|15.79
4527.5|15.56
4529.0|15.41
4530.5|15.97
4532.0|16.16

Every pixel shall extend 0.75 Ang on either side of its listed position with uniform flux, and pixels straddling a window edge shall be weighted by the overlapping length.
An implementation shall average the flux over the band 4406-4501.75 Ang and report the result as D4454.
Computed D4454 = 16.4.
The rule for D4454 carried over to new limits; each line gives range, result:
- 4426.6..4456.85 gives 16.1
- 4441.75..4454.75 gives 16.5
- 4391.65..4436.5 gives 15.3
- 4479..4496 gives 17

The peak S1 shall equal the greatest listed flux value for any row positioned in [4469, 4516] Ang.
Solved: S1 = 19.12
